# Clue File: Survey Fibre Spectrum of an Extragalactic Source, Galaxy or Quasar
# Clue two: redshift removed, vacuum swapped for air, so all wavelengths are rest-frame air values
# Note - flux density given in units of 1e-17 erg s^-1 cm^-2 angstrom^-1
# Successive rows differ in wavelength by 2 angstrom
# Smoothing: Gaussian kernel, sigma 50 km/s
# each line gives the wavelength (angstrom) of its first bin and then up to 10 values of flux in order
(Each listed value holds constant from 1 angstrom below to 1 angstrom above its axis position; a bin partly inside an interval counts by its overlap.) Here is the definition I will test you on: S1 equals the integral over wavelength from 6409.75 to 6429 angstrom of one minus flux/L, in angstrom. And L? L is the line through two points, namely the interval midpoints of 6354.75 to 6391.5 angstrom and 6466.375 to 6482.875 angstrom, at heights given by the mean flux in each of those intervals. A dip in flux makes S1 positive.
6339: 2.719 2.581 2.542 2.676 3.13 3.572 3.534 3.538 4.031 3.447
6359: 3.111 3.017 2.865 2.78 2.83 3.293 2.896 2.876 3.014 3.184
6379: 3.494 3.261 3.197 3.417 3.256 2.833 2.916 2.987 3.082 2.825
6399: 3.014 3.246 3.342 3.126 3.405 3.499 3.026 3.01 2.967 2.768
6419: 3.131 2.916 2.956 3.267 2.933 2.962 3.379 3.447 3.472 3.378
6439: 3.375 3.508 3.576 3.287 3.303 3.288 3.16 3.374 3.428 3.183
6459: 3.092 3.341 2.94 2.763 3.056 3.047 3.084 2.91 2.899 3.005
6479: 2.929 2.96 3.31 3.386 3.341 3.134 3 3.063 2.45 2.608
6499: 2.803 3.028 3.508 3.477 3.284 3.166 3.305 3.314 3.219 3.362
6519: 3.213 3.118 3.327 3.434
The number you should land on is 0.4 angstrom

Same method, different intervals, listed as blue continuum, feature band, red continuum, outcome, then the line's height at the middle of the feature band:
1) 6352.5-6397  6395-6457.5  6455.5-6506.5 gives -2.21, 3.1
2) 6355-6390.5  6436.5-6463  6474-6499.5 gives -2.41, 3.04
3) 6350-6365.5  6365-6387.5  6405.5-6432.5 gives 0.74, 3.24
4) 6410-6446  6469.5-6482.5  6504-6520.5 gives 1.05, 3.24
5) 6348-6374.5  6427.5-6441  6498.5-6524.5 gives -0.43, 3.23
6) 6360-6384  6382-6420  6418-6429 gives -0.79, 3.04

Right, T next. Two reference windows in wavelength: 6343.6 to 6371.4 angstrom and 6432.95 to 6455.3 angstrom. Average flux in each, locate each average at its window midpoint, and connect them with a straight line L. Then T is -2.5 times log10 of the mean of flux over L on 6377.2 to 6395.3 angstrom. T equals 0.030 mag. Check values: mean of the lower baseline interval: 3.19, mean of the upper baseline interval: 3.38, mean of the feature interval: 3.16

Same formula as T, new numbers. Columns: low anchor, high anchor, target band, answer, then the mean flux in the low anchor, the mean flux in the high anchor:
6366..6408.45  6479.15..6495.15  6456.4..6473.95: 0.023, 3.12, 3.11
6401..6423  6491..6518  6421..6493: -0.021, 3.12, 3.12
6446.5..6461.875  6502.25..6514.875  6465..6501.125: 0.106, 3.27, 3.33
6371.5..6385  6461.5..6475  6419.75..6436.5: -0.037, 3.18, 2.98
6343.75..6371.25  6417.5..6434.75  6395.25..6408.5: -0.005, 3.2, 3.13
